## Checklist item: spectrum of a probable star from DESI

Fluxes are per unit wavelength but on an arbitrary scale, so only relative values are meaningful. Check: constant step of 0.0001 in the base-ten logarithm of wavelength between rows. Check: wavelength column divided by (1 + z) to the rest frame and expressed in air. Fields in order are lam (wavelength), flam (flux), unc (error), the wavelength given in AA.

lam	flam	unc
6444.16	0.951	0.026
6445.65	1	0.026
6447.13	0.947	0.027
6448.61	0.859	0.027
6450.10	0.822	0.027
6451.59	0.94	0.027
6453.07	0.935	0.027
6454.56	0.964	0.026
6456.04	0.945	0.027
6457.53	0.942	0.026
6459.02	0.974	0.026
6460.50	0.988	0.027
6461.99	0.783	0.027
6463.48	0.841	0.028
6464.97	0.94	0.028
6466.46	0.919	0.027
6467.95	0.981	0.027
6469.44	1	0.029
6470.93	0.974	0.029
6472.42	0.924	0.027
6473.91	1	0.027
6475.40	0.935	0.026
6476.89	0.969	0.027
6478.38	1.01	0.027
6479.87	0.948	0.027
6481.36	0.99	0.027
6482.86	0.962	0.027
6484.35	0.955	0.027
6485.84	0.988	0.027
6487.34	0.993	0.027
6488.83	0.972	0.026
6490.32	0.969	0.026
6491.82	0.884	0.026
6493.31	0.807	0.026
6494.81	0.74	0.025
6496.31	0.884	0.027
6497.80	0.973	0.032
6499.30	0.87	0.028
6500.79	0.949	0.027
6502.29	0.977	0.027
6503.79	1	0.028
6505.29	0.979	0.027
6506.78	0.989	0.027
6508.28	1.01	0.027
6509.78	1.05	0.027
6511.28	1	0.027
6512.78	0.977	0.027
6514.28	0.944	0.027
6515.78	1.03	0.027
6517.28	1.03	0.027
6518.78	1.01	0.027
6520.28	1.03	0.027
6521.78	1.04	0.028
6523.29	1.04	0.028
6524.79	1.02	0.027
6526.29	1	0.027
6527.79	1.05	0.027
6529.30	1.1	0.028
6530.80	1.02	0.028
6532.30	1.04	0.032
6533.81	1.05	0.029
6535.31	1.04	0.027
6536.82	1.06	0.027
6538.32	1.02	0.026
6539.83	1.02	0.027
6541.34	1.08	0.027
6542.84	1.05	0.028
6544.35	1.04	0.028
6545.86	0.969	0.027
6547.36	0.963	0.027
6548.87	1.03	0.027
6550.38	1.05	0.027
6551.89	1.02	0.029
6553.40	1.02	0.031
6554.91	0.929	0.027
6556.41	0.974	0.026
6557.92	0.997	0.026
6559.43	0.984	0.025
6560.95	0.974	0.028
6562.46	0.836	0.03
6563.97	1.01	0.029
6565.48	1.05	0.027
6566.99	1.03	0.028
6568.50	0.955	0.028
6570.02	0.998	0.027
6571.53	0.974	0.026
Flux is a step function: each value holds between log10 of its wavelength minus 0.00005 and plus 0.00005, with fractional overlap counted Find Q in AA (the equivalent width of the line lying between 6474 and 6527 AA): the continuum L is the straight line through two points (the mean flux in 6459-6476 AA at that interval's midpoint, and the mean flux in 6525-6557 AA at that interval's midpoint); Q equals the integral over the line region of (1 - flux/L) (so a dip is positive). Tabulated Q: 0.4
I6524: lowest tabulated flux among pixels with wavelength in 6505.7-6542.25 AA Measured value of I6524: 0.944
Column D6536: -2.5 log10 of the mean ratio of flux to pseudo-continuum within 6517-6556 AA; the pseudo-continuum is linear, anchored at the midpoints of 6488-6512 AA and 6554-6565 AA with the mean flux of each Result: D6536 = -0.08 mag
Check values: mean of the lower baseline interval 0.941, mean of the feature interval 1.03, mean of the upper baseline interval 0.961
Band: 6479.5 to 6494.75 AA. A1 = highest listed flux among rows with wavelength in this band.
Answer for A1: 0.993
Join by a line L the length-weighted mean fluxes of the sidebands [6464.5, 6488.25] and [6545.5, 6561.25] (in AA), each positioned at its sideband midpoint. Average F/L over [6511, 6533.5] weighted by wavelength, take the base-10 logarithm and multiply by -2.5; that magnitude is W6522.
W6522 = -0.04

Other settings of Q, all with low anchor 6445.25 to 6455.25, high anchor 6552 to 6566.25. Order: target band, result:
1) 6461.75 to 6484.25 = -0.4 AA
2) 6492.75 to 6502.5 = 0.7 AA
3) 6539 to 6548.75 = -0.5 AA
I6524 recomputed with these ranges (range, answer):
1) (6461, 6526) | 0.74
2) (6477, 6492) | 0.884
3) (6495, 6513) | 0.87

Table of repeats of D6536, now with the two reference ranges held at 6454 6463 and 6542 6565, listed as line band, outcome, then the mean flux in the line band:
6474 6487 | -0.03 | 0.972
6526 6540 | -0.07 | 1.04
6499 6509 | -0.02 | 0.973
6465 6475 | -0.03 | 0.963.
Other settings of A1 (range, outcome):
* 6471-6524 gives 1.05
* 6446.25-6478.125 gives 1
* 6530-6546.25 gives 1.08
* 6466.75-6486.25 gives 1.01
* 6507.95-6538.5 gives 1.1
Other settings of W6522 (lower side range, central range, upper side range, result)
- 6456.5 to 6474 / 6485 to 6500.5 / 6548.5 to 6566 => 0.05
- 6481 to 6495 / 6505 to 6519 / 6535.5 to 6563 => -0.05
